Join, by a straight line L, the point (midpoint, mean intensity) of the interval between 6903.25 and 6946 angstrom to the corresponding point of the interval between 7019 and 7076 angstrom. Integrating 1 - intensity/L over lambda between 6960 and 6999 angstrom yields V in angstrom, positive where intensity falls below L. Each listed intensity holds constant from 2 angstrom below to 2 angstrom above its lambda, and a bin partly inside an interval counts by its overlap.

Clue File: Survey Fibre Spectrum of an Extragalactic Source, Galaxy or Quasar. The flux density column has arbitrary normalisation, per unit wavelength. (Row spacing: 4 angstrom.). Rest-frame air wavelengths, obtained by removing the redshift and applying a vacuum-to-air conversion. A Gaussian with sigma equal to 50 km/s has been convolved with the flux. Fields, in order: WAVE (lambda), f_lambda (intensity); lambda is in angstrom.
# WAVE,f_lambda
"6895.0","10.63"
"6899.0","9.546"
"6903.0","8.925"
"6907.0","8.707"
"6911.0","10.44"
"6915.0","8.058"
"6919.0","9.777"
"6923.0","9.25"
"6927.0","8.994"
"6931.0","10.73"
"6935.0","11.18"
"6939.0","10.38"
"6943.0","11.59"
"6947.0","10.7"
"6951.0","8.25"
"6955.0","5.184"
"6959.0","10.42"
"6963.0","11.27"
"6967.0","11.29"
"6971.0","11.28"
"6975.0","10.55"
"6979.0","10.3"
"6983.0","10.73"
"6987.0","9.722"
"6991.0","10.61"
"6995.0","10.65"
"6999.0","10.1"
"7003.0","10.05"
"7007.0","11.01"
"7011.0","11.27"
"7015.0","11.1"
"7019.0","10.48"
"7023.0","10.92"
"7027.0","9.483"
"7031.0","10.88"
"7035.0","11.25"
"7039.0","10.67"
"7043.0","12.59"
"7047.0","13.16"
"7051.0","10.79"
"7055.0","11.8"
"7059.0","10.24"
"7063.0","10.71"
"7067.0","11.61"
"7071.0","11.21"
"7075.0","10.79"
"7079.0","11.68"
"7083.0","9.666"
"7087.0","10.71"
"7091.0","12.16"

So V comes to -0.9 angstrom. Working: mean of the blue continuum 9.89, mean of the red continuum 11.1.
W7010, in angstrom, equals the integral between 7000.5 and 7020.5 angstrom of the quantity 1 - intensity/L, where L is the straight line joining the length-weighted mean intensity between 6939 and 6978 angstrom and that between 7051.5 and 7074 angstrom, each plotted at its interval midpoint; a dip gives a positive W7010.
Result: -0.37 angstrom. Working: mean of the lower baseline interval 10.1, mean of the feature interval 10.8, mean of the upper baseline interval 11.1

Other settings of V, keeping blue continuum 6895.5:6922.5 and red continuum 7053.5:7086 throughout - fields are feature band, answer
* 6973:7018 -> -1.6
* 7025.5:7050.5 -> -1.7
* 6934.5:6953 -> -1.3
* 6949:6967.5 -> 1.3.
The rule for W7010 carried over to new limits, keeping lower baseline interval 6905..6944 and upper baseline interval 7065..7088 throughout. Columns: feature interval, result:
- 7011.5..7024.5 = -0.43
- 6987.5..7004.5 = 0.12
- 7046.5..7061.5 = -0.71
